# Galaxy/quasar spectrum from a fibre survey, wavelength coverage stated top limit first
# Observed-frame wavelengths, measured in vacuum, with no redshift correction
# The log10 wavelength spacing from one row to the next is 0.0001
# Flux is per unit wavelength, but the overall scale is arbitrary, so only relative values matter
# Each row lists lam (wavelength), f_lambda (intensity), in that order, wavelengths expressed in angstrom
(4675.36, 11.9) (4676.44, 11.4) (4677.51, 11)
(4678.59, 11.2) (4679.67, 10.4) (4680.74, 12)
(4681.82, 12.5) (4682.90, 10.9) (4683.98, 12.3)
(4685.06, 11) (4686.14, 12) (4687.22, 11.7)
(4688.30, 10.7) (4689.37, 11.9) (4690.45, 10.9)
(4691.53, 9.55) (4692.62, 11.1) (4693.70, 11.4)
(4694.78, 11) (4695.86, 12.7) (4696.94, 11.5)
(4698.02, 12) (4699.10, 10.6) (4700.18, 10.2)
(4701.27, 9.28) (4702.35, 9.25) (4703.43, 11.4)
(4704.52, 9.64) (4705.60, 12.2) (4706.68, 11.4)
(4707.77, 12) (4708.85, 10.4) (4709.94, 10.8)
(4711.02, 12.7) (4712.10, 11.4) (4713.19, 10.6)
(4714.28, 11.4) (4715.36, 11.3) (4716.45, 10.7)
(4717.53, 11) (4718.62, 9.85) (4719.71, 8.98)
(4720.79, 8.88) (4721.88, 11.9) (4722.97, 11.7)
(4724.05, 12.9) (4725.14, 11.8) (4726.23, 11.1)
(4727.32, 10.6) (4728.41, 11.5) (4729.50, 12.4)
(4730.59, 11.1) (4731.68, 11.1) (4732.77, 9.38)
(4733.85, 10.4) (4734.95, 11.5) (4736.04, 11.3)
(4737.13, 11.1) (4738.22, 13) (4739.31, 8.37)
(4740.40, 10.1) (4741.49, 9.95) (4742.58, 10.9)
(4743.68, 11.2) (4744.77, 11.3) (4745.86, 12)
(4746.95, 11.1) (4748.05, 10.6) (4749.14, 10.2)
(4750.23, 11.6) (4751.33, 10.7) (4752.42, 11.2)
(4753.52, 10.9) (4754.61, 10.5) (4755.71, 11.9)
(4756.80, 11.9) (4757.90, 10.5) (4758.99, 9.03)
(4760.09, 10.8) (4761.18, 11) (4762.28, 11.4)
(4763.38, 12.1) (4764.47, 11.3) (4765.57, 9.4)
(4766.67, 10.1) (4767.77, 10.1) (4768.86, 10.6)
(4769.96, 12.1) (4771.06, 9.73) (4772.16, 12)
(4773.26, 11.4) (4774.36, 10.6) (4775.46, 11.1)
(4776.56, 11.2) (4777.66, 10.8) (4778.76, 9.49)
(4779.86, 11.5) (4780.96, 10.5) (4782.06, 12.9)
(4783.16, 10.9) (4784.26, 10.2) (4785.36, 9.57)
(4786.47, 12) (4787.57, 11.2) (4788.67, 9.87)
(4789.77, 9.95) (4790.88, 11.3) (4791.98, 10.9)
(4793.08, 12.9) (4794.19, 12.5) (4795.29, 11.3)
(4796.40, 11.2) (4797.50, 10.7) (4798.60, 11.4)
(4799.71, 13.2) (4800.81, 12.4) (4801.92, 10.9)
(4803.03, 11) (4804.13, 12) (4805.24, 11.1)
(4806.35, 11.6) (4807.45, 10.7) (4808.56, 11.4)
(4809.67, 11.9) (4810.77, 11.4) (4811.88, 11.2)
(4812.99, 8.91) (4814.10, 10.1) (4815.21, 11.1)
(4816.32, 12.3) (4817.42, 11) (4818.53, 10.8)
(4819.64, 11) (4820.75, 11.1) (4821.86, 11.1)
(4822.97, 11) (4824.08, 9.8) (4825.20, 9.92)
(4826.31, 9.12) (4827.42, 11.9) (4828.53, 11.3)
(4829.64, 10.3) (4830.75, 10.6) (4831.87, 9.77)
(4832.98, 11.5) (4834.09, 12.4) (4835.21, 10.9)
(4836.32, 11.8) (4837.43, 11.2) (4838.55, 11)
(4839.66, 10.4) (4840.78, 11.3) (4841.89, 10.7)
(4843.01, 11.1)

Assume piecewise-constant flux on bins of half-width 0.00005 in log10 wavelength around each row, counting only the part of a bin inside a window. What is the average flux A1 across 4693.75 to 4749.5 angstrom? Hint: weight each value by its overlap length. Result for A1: 11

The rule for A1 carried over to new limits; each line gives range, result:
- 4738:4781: 10.8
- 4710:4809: 11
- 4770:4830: 11.1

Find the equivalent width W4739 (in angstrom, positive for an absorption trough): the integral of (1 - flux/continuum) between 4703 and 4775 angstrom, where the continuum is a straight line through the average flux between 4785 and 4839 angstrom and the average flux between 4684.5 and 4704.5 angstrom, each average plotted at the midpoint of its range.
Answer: 0.3 angstrom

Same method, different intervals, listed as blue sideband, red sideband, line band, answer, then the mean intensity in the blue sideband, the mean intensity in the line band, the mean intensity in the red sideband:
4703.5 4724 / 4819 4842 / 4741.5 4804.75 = -0.8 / 11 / 11.1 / 10.9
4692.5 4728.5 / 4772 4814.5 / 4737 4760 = 0.5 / 11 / 10.9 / 11.2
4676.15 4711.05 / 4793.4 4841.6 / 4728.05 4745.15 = 0.4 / 11.2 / 10.9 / 11.1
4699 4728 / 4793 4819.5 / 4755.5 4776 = 0.5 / 10.9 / 10.9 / 11.3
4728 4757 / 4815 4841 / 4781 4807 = -0.9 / 11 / 11.3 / 10.9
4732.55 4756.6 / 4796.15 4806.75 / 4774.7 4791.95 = 0.8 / 10.9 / 10.8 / 11.6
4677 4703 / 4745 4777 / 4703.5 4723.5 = 0.2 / 11.1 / 10.9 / 10.9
